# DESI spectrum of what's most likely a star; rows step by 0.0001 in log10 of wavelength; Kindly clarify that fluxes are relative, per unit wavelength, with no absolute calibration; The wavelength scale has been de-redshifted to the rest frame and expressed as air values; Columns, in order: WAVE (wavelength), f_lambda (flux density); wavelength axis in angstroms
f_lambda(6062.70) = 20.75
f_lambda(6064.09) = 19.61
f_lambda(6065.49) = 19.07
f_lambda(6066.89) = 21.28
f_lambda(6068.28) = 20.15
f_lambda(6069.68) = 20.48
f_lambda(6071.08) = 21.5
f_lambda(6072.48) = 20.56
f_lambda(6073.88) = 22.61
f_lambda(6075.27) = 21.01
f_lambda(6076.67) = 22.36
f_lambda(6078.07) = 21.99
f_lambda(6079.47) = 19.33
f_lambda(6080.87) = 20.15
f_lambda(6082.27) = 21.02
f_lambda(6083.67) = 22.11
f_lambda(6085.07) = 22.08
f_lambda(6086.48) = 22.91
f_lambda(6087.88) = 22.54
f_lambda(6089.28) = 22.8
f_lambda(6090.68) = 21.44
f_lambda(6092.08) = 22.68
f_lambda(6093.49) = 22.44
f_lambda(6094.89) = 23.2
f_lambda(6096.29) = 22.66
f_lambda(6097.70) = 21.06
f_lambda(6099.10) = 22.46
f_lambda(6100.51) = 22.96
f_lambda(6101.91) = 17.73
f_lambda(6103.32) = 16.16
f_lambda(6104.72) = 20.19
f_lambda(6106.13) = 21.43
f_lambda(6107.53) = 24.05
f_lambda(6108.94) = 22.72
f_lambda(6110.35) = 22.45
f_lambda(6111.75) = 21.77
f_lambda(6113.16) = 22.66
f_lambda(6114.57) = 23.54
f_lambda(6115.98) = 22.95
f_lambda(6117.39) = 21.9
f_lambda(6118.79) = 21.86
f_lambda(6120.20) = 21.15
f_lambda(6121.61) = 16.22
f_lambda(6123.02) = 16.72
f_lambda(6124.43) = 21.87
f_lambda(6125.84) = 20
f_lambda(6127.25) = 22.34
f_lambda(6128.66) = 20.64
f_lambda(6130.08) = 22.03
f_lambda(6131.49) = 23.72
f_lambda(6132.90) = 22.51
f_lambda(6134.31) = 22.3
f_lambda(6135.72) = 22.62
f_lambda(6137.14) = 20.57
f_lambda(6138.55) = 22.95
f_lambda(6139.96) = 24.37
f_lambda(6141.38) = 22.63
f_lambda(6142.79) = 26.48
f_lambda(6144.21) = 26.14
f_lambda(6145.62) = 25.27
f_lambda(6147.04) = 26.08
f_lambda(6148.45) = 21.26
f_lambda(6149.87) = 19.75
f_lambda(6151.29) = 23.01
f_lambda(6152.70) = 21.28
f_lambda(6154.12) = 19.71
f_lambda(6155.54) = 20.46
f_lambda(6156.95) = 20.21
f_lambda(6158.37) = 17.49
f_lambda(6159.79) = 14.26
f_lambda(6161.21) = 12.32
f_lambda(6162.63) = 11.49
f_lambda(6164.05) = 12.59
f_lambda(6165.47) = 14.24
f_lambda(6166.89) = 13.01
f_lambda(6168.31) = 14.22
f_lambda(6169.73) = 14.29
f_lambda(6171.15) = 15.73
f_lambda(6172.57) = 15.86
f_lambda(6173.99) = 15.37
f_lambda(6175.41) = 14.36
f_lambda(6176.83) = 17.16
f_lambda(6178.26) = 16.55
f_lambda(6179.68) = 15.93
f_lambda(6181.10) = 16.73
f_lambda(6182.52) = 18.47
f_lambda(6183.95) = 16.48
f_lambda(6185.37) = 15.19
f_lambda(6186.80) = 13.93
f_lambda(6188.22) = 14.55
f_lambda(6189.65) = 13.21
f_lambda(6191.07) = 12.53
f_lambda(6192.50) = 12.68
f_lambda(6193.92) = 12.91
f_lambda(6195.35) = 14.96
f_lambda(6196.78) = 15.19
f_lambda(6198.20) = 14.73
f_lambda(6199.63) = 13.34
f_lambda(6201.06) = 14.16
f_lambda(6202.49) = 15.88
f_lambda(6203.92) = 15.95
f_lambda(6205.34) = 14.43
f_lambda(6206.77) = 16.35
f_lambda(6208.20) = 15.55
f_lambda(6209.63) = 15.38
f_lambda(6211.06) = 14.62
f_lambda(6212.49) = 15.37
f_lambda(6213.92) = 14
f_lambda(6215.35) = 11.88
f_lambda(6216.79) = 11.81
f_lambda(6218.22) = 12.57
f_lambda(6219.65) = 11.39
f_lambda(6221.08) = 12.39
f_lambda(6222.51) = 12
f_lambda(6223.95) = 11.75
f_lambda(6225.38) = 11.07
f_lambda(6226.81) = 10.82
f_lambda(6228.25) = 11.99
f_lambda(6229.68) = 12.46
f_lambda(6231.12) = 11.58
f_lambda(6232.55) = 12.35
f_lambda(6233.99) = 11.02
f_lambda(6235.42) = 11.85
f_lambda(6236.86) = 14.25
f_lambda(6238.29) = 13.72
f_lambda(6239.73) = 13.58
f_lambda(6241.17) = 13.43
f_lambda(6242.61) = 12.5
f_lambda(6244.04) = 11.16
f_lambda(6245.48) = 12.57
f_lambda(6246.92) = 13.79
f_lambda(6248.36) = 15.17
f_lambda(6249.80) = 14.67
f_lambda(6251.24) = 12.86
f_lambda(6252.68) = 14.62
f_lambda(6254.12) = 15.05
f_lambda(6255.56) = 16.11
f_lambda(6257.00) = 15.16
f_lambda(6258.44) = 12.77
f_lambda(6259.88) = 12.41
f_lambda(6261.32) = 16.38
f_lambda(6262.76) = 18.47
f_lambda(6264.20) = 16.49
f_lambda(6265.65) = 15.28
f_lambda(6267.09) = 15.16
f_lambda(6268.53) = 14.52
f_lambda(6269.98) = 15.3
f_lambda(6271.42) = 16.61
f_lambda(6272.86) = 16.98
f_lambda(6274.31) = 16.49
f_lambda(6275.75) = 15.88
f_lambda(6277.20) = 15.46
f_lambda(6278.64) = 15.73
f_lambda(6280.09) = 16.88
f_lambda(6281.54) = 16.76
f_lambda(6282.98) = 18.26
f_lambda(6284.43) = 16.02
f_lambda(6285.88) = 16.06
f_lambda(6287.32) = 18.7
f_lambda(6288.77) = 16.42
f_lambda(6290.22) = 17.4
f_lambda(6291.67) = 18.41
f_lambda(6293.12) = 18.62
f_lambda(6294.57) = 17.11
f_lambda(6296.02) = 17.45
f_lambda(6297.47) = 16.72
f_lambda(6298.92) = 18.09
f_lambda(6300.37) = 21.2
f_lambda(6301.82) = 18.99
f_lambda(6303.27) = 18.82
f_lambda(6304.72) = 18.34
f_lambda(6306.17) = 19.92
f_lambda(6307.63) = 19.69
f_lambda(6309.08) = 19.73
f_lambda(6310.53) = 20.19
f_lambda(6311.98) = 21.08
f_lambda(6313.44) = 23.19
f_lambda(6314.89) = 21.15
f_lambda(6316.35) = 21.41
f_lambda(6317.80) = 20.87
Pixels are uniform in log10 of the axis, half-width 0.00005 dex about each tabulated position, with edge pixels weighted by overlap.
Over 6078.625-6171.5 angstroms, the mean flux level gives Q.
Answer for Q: 20.7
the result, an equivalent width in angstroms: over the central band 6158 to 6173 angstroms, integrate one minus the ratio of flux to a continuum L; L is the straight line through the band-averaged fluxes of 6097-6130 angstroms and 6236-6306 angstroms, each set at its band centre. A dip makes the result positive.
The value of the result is 4.1 angstroms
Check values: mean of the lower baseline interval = 21.1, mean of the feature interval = 14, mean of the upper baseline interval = 15.9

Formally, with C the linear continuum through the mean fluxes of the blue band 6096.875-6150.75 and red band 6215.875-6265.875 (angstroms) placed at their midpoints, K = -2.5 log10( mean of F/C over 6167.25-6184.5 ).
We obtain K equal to 0.14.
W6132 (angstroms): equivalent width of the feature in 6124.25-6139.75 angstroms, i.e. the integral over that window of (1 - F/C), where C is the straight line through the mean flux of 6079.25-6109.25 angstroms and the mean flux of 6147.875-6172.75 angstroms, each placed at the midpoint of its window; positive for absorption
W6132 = -2.7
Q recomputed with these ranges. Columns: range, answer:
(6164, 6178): 14.8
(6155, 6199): 15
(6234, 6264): 14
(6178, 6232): 13.9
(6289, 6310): 18.6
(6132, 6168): 20.1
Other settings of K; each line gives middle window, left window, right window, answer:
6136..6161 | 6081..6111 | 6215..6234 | -0.22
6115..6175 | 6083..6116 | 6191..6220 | -0.06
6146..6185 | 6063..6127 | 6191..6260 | 0.01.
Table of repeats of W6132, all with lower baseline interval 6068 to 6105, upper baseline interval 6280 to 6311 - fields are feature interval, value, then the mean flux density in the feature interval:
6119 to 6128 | 0.42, 19.8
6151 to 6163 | 1.49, 17.8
